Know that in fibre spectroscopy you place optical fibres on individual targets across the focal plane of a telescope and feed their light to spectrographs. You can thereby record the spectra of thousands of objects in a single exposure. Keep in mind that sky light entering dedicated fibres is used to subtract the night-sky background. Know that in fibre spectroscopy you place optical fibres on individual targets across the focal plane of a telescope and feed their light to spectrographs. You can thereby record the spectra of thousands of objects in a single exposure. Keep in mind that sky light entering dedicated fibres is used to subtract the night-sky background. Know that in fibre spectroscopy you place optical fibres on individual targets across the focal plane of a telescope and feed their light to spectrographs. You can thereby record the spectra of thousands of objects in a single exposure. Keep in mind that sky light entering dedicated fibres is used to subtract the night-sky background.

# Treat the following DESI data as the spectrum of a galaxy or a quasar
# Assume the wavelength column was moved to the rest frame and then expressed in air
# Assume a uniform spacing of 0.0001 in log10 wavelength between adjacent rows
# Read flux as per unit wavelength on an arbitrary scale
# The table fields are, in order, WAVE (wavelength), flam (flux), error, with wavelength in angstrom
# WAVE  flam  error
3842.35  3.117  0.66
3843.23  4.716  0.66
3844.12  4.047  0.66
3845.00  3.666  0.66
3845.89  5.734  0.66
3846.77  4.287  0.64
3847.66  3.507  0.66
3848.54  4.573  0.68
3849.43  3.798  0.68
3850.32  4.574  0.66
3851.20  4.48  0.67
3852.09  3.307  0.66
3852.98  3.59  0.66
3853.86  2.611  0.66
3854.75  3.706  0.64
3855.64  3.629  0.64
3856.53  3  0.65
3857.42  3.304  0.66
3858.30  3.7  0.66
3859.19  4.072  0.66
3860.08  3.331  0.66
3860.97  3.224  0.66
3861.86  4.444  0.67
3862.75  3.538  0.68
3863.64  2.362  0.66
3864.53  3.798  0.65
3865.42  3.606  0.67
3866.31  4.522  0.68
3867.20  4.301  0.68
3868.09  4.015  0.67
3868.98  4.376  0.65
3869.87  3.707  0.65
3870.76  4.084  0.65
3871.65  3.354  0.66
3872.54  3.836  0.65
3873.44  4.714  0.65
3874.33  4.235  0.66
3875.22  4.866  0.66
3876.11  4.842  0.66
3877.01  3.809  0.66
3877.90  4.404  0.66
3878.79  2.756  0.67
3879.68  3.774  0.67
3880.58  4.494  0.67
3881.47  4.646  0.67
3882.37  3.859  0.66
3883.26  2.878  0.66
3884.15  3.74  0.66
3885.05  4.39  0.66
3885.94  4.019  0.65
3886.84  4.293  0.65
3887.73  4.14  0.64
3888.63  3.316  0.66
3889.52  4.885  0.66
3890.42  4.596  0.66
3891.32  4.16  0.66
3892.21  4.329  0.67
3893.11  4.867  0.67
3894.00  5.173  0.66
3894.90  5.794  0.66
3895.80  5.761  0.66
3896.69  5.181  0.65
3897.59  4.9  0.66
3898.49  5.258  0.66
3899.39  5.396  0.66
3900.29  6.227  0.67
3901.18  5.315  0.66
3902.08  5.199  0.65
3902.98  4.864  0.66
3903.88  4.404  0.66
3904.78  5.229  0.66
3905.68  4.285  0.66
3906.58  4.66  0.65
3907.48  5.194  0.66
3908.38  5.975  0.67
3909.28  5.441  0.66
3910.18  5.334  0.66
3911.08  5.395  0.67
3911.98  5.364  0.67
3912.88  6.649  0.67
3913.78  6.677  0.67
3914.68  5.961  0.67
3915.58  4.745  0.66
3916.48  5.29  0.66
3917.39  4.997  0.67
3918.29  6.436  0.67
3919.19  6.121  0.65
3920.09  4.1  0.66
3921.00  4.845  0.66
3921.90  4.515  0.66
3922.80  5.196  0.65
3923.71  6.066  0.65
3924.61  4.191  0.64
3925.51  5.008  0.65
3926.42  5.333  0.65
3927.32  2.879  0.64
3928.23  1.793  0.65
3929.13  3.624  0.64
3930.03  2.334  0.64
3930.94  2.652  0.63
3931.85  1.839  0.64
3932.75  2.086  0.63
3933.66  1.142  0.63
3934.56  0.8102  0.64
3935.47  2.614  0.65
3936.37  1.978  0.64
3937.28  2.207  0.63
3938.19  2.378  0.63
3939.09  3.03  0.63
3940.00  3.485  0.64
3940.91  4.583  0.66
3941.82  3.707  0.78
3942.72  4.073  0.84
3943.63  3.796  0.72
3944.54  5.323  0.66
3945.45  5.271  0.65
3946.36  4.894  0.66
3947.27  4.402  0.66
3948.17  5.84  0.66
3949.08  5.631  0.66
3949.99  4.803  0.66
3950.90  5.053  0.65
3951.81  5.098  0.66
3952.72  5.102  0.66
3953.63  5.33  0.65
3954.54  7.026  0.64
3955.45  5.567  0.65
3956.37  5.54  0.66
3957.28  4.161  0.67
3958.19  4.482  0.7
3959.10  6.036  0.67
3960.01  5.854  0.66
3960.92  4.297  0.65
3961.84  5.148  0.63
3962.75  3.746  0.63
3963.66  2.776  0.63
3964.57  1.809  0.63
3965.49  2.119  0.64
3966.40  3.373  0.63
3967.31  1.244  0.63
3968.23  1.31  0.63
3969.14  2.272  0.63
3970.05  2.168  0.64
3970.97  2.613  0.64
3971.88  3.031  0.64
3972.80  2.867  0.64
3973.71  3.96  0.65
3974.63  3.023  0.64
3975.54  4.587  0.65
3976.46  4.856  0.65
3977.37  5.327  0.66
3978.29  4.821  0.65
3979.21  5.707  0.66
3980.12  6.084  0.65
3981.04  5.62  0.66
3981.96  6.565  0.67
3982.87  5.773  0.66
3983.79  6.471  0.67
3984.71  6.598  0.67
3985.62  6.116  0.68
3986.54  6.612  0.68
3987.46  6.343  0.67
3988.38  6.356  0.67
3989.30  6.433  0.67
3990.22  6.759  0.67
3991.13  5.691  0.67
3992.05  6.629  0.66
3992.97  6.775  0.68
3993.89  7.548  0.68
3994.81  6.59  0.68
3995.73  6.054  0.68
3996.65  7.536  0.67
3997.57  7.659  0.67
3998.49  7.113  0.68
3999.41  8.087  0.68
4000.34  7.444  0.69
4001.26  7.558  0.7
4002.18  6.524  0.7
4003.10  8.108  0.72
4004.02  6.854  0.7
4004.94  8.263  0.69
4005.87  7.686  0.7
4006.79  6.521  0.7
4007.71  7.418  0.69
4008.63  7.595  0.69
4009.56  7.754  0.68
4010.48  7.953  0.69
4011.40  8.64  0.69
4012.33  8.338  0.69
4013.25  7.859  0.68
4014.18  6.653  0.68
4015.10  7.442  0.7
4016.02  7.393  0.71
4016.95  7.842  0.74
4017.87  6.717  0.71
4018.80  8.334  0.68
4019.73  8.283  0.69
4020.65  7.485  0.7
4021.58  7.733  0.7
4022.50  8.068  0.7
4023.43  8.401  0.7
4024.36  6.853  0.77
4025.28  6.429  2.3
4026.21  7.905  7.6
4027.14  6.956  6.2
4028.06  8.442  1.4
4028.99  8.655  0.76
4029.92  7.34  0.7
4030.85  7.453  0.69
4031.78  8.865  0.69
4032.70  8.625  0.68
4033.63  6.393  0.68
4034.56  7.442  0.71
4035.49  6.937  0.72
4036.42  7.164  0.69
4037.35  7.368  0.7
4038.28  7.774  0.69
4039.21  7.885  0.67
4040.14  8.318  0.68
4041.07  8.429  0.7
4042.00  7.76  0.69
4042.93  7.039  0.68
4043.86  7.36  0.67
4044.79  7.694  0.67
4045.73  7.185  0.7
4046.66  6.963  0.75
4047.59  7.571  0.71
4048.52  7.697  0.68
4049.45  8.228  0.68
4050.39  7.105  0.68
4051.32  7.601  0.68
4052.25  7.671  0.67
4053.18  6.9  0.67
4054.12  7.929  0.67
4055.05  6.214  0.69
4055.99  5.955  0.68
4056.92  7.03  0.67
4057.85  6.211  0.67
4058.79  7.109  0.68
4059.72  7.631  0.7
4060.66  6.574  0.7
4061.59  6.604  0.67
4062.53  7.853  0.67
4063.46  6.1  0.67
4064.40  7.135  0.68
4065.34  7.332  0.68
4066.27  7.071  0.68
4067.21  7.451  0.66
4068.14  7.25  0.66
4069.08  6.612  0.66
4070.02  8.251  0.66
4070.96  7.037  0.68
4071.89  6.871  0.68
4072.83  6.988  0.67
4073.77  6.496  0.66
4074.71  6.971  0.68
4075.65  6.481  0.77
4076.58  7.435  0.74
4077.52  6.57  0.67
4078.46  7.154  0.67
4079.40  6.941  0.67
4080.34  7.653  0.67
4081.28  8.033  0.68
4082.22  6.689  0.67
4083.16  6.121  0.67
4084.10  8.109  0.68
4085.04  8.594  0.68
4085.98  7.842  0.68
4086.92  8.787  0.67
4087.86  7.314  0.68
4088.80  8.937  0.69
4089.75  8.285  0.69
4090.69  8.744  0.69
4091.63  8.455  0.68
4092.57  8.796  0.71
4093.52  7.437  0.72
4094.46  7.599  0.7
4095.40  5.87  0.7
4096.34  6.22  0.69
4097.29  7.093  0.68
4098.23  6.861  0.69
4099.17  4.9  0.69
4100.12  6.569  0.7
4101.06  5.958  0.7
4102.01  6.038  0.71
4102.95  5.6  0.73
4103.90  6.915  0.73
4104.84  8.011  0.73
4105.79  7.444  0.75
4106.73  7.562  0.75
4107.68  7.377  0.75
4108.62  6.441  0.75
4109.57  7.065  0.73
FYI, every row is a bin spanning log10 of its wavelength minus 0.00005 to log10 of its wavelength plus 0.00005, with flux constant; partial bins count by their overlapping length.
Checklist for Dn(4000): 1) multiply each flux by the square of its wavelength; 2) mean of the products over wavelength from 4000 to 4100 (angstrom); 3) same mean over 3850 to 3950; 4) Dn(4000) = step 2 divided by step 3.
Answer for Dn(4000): 1.9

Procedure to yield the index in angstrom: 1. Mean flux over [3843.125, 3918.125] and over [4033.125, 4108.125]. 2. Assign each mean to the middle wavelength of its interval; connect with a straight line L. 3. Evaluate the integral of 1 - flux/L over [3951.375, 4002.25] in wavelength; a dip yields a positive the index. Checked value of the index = 5.9 angstrom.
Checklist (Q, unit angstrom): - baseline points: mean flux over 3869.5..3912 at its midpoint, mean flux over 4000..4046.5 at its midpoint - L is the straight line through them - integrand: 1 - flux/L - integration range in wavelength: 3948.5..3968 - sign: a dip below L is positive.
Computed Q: 5.27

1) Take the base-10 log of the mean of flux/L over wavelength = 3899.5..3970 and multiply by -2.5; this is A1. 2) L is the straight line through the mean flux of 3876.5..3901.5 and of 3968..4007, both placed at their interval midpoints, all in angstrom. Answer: 0.18 mag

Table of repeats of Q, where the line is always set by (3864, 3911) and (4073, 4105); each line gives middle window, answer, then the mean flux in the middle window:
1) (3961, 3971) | 5.2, 2.66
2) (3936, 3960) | 3.3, 4.6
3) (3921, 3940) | 7.3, 3.13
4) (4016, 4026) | -2.1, 7.61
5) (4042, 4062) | -1.4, 7.17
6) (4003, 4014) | -2.8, 7.71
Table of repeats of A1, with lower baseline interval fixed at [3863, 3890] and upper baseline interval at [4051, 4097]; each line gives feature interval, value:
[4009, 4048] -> -0.17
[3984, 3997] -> -0.12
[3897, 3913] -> -0.17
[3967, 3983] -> 0.38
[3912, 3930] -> -0.04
